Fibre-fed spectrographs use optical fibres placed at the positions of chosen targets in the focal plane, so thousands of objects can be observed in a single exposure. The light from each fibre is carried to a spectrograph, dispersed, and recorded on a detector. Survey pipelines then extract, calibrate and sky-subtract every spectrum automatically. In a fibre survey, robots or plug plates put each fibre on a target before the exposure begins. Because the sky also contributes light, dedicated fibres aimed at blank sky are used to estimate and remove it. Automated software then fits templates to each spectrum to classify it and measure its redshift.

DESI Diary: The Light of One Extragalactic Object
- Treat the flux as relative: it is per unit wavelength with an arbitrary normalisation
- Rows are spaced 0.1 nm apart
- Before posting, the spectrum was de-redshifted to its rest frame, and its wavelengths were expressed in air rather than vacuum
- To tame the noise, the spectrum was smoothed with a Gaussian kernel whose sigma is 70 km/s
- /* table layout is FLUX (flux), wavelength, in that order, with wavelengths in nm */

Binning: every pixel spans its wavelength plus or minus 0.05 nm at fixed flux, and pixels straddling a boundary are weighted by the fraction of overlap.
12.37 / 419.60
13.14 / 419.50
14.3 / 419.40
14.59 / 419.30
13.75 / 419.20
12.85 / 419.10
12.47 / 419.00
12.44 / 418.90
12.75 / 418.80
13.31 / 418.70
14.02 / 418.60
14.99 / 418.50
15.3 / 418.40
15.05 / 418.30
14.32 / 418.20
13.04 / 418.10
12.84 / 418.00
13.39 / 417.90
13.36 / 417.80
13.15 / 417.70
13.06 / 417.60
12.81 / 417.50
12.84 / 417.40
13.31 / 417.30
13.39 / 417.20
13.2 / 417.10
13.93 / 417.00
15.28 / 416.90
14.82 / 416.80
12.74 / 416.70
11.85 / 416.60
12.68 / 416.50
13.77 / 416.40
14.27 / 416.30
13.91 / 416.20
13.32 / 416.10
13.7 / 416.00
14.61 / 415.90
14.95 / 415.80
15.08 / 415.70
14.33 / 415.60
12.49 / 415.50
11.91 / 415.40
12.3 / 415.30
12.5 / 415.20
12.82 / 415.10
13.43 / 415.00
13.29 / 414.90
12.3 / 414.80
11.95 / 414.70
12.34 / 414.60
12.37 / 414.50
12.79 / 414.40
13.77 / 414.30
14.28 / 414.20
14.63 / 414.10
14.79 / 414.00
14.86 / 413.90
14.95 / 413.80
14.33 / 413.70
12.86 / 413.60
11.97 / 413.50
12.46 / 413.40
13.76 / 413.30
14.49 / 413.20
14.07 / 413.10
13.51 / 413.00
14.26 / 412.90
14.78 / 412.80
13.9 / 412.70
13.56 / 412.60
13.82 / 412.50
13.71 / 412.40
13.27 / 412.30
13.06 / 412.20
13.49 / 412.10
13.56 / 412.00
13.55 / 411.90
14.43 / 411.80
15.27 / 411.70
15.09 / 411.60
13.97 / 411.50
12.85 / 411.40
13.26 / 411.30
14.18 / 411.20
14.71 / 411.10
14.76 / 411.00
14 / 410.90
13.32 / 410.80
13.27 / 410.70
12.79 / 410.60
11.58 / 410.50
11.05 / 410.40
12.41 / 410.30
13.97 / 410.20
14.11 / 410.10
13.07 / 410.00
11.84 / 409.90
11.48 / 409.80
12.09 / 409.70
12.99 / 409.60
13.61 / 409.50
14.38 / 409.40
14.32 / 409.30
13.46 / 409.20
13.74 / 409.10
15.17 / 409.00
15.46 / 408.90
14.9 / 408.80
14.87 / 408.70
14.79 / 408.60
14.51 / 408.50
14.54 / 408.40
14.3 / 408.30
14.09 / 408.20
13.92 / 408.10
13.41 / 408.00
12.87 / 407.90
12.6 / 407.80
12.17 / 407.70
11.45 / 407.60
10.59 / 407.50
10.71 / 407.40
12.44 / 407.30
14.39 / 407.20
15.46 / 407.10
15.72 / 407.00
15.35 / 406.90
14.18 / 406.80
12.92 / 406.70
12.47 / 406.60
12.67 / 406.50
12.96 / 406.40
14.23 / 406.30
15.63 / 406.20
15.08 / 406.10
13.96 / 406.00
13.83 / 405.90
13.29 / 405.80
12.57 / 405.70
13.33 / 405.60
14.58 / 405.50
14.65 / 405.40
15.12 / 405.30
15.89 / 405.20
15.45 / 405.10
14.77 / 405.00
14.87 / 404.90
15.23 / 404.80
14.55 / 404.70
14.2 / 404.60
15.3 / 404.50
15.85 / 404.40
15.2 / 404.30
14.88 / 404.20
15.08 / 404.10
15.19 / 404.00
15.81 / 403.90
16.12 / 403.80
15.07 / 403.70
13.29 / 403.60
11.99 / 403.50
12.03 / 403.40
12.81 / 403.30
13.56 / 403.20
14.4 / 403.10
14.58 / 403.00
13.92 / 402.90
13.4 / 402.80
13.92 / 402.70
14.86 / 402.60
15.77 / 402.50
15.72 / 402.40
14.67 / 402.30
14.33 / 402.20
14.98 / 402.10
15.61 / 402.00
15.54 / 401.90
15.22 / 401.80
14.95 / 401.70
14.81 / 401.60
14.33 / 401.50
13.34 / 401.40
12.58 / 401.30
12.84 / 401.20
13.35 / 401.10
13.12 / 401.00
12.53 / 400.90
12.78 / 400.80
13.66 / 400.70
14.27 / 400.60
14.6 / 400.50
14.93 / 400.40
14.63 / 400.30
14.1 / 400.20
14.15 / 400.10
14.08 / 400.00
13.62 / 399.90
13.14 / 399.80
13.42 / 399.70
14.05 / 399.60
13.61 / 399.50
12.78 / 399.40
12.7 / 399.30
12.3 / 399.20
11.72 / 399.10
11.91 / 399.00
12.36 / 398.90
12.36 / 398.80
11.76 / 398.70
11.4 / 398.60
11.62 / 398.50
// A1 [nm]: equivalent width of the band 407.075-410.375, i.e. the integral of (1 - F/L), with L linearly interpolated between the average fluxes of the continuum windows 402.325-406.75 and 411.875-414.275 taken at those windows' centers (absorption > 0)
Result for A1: 0.16 nm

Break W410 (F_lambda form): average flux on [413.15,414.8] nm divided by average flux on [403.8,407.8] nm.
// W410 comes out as 0.95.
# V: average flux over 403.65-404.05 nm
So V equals 15.5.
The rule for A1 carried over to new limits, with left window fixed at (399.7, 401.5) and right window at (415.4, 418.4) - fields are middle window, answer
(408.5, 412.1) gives -0.009 nm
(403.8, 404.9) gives -0.123 nm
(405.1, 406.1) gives -0.044 nm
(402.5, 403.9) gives -0.035 nm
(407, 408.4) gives 0.055 nm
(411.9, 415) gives 0.015 nm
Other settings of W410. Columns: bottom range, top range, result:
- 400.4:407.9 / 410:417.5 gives 0.96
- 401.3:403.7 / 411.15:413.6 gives 0.96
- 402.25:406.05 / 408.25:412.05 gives 0.95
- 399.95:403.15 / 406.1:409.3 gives 0.97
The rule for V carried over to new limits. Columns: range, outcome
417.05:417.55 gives 13.1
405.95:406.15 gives 14.5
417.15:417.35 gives 13.4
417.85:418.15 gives 13.1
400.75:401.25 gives 12.9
